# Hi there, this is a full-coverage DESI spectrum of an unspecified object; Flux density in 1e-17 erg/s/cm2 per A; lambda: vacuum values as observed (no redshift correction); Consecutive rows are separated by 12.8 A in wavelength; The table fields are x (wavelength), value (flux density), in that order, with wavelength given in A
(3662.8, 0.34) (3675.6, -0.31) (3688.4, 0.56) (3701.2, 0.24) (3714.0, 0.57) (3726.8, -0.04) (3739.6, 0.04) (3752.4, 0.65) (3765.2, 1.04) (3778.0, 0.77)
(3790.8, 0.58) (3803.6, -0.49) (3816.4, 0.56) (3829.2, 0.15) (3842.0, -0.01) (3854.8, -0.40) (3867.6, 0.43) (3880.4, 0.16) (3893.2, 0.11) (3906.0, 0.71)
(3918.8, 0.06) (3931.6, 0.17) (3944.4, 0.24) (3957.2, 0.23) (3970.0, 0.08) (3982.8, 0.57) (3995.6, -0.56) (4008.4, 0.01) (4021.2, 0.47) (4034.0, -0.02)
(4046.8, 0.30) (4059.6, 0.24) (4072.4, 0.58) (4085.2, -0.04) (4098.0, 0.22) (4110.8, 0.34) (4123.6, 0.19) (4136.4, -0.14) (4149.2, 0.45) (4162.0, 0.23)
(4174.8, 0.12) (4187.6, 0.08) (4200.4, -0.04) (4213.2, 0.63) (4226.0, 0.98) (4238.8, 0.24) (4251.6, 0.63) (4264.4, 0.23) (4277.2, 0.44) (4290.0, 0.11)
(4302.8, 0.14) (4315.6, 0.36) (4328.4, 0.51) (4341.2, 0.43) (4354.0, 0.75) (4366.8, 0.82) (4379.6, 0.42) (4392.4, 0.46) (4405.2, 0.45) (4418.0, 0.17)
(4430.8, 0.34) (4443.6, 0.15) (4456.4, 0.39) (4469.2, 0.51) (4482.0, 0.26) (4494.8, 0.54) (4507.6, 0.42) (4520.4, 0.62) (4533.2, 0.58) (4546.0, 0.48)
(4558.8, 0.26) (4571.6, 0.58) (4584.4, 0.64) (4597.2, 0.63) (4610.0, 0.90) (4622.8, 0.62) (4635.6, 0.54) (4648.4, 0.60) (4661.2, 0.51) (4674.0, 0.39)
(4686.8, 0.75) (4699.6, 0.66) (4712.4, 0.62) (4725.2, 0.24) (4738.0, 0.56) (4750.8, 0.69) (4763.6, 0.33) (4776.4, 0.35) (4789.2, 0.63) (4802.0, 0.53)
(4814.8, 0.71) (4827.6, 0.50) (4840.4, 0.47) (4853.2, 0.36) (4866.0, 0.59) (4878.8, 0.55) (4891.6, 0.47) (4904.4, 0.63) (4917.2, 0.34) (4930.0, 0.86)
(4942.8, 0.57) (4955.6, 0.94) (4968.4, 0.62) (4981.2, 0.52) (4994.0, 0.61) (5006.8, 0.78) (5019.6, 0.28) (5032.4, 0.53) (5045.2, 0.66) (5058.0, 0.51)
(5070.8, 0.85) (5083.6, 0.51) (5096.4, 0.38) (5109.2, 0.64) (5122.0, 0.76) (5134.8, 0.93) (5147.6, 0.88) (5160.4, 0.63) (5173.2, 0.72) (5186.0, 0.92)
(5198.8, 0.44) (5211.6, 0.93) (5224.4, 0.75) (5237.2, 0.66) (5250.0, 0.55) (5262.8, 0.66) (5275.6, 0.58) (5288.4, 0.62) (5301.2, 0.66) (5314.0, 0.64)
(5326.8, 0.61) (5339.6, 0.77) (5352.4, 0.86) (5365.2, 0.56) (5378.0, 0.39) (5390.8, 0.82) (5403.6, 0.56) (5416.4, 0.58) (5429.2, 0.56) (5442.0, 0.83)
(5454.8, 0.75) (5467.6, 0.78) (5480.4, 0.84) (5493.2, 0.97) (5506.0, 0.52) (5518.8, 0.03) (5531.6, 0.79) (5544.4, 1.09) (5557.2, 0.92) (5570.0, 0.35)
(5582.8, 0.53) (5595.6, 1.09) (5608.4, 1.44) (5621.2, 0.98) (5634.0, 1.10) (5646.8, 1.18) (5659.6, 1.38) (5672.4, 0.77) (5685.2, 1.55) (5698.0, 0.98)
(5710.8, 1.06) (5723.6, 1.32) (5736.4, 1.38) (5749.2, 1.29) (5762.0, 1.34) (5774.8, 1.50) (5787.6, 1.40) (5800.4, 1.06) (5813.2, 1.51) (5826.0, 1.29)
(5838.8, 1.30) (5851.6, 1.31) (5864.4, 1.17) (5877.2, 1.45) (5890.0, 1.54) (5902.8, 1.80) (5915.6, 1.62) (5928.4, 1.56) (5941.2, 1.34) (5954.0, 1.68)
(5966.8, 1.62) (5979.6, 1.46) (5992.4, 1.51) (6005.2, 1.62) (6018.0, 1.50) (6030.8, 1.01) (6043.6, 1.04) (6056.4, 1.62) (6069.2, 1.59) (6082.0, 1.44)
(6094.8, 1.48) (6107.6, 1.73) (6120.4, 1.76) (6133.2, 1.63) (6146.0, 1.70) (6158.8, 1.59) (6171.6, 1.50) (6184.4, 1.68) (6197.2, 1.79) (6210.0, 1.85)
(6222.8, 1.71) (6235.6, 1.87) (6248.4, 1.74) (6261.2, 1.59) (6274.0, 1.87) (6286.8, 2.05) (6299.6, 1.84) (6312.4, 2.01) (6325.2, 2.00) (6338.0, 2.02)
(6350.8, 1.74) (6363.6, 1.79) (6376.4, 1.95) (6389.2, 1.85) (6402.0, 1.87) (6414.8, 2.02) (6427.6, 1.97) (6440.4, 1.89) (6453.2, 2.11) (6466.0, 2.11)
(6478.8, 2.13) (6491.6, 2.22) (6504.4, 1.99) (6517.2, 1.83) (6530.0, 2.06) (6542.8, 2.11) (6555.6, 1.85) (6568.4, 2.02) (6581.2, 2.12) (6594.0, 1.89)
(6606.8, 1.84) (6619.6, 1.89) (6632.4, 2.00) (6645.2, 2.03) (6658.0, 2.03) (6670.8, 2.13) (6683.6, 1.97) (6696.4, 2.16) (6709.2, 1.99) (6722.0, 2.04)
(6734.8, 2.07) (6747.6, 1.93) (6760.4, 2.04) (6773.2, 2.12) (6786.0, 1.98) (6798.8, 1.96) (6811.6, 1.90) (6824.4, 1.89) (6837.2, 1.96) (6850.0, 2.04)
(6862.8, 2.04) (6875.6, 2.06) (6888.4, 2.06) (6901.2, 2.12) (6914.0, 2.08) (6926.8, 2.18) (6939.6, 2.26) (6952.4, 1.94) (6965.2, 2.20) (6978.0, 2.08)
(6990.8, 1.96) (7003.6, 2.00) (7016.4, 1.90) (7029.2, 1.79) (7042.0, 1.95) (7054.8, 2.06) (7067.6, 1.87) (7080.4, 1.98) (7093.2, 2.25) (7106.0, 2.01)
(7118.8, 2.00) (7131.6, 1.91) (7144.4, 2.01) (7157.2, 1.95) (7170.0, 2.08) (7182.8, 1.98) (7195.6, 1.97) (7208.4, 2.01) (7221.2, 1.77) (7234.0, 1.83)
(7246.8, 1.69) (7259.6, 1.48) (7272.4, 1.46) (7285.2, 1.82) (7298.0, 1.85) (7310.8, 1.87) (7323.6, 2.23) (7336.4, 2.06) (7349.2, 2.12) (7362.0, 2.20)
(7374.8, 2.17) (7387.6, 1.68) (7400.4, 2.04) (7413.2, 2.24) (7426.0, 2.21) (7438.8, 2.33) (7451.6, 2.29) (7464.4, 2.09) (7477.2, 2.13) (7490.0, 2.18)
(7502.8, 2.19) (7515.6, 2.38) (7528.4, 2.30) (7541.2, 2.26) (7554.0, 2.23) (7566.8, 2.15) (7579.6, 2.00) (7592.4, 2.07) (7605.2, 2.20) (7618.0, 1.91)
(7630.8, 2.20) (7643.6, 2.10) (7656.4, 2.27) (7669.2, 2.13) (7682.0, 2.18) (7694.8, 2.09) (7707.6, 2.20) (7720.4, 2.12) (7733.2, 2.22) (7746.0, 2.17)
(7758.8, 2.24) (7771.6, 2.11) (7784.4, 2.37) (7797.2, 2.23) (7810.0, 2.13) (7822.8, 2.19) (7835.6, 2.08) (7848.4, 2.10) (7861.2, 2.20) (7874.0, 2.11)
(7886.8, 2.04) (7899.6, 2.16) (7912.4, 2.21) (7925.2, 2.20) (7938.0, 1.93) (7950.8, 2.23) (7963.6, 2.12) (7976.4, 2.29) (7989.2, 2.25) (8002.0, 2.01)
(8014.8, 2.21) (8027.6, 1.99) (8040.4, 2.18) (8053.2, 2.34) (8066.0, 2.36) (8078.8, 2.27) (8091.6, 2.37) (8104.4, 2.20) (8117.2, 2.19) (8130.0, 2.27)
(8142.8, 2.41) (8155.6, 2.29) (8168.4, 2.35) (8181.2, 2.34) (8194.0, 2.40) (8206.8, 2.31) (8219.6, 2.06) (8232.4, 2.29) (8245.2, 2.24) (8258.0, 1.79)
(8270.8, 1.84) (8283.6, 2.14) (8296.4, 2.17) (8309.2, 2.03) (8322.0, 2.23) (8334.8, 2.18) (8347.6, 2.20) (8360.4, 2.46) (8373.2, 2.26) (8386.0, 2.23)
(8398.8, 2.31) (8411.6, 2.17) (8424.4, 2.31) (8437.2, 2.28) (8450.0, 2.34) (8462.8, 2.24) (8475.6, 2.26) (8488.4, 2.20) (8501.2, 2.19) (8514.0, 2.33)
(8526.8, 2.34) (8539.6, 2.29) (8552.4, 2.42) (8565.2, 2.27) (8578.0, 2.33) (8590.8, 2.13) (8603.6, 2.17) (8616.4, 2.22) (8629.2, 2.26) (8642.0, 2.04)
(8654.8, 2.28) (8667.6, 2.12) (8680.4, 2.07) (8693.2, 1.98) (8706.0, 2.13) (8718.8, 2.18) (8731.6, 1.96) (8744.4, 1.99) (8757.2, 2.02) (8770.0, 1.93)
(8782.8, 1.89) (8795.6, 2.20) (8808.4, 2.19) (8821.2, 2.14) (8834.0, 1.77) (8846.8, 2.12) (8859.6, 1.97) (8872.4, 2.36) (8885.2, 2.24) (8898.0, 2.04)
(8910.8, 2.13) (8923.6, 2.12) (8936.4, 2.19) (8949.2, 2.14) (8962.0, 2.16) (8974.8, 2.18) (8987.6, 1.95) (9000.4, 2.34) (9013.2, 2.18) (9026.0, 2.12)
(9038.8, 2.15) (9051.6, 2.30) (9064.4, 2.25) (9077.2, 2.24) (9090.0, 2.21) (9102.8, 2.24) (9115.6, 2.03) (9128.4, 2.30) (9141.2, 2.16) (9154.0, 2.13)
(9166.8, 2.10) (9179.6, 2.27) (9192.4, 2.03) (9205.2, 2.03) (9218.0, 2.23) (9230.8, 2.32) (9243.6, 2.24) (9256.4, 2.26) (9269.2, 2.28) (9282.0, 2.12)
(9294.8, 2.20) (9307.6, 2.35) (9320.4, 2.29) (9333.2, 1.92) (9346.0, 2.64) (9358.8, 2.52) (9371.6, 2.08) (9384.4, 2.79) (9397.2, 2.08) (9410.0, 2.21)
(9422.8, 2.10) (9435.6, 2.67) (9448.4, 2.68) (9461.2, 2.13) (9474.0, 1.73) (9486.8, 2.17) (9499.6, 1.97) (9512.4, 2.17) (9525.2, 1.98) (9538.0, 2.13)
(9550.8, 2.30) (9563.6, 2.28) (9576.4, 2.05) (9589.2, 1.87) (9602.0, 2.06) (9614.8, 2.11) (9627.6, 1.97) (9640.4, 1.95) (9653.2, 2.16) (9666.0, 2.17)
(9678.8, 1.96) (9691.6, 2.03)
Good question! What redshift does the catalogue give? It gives 0.40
